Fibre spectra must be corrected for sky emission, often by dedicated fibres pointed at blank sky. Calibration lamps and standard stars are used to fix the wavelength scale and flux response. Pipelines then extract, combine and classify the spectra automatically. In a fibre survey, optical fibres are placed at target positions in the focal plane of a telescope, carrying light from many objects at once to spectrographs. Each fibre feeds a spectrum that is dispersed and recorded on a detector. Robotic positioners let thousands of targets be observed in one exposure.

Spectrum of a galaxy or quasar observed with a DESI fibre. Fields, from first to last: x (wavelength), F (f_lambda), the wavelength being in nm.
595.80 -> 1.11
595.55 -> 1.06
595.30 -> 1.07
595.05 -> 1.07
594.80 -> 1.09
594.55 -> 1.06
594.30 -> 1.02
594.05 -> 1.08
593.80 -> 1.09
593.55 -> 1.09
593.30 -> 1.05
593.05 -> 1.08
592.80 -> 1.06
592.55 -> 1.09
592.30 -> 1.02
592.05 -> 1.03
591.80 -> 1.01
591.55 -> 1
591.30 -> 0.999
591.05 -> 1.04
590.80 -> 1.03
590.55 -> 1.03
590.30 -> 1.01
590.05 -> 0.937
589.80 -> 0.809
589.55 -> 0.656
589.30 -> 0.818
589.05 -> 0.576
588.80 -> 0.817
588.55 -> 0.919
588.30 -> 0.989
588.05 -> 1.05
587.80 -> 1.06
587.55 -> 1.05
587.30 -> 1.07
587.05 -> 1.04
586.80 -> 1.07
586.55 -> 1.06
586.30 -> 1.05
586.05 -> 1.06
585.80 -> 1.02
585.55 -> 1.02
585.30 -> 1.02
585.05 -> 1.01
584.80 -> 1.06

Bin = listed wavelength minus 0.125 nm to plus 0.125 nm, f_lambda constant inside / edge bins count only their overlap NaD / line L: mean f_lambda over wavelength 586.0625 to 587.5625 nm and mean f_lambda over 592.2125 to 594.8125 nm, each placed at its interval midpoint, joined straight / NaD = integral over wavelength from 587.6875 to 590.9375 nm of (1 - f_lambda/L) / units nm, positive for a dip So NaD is 0.49 nm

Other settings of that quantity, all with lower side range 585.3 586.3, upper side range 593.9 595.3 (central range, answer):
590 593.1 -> 0.08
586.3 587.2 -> -0.02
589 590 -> 0.29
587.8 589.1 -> 0.17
